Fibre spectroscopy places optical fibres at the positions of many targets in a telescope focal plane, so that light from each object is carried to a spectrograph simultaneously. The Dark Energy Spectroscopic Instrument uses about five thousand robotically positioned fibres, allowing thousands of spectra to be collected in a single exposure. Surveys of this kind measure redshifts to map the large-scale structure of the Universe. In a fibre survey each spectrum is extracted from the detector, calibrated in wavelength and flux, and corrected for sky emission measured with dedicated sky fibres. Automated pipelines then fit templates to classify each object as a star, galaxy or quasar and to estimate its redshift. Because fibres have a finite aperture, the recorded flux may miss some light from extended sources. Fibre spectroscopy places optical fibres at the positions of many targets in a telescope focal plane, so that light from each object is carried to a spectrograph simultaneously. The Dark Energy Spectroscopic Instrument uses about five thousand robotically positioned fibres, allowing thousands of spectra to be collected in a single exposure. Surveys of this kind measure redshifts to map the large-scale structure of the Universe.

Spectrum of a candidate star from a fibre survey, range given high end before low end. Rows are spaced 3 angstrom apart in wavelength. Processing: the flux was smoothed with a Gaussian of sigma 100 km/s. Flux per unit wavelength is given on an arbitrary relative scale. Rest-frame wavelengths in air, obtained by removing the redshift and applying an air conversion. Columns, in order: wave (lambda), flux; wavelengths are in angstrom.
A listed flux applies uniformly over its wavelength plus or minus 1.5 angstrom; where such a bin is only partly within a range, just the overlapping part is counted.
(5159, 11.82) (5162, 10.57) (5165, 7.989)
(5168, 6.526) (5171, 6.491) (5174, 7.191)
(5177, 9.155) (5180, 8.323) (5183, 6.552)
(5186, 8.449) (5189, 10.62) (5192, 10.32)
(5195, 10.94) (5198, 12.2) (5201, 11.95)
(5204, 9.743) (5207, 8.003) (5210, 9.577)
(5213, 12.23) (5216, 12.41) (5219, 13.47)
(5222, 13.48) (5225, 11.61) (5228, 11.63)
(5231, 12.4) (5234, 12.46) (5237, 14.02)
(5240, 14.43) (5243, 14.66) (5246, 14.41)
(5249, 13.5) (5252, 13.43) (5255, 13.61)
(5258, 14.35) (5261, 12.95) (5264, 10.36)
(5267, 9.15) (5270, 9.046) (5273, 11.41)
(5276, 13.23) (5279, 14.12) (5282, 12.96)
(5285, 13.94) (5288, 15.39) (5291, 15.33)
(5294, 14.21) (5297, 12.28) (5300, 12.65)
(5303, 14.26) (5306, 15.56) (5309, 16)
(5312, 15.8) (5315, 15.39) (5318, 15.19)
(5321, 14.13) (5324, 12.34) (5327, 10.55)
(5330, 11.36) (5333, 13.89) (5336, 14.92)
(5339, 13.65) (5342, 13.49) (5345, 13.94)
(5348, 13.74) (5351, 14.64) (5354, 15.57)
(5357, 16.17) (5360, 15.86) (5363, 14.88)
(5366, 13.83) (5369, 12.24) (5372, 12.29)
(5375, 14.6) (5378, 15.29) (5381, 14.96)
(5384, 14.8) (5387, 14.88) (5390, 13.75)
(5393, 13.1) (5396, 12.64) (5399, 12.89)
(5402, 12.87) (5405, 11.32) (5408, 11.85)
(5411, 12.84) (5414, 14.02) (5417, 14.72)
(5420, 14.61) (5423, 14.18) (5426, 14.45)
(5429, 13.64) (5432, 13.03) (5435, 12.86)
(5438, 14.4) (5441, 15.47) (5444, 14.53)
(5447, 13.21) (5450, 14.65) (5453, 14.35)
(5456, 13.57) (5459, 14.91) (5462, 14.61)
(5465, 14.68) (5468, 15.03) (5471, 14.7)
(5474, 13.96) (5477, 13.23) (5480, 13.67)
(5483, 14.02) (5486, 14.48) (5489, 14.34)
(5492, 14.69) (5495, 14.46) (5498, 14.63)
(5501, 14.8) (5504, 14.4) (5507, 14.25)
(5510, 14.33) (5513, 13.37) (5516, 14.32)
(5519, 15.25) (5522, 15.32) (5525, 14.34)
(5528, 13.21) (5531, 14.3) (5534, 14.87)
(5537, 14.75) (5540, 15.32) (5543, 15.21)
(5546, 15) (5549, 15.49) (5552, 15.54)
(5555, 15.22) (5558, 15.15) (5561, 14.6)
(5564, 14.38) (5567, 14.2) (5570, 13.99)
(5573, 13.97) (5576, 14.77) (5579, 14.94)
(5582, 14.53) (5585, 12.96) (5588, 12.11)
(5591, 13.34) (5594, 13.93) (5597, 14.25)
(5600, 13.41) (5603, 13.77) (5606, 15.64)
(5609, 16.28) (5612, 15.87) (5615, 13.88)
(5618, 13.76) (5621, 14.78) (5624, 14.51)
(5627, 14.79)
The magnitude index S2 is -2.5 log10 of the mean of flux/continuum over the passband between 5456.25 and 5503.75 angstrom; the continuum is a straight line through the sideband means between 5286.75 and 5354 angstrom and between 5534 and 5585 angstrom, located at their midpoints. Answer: 0.01 mag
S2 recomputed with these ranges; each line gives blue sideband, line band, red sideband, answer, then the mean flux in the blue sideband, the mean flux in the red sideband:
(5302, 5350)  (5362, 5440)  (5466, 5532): 0.04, 14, 14.3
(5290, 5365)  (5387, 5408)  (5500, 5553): 0.12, 14.2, 14.7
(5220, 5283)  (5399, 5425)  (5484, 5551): 0.04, 12.7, 14.6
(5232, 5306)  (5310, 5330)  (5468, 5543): -0.02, 13.2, 14.4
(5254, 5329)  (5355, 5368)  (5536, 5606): -0.11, 13.4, 14.4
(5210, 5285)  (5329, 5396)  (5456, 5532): -0.05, 12.7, 14.4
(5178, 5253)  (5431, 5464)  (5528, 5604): -0.06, 11.6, 14.4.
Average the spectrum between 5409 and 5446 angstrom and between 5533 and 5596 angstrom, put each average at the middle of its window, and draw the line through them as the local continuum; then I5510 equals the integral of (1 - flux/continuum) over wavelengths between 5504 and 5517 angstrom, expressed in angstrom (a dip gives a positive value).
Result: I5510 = 0.2 angstrom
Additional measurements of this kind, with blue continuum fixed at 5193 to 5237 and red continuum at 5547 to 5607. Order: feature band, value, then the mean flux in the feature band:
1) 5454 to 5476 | -1.6 angstrom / 14.5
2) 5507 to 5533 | -0.8 angstrom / 14.3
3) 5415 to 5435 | -1.2 angstrom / 14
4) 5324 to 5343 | -0.6 angstrom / 12.9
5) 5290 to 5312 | -3.8 angstrom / 14.4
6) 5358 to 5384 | -3.1 angstrom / 14.3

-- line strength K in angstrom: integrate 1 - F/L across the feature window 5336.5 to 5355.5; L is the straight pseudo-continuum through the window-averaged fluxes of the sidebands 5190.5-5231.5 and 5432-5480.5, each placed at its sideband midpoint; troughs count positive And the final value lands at -1.8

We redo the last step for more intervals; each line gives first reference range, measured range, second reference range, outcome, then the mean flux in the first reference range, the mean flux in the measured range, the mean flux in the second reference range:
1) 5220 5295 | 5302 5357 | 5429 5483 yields -3.1 angstrom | 13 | 14.2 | 14.1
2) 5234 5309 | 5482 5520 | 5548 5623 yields -0.7 angstrom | 13.3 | 14.4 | 14.4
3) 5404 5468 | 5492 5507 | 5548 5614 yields -0.4 angstrom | 13.9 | 14.6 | 14.5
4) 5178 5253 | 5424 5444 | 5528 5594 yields -0.9 angstrom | 11.6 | 14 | 14.5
